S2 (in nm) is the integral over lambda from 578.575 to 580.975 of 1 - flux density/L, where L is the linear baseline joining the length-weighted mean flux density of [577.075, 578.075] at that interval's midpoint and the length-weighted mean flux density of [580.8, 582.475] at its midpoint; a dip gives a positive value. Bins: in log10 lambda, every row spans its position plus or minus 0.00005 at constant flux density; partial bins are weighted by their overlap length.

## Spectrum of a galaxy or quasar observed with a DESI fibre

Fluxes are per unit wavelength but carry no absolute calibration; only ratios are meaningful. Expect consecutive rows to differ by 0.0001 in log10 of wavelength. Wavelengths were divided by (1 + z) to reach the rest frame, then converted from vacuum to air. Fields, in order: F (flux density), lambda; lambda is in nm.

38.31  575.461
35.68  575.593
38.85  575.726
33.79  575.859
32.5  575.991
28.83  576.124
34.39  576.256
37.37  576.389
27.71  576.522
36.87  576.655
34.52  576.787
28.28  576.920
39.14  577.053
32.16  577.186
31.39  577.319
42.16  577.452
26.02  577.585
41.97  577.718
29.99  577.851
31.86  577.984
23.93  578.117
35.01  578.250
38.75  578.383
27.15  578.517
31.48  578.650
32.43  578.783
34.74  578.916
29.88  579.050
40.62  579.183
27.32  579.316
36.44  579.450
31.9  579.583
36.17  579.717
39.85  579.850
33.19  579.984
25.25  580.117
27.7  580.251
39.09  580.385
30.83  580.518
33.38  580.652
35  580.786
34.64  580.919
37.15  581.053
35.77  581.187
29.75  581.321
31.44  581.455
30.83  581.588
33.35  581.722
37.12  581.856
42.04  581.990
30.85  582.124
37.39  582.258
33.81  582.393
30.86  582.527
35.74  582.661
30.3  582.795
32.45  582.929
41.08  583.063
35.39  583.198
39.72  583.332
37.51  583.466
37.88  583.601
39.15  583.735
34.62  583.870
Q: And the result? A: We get 0.06 nm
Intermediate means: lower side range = 33.7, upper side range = 34.5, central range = 33.3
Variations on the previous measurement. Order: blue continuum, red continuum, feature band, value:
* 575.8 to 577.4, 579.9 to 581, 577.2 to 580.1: -0.039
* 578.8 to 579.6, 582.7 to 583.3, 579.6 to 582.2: 0.031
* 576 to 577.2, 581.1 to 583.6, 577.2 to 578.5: 0.017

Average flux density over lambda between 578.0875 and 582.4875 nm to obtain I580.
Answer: 33.5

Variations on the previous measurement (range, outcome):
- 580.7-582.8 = 34.2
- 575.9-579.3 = 33.1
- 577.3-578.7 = 32.8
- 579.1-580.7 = 33.4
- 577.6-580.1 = 33.2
